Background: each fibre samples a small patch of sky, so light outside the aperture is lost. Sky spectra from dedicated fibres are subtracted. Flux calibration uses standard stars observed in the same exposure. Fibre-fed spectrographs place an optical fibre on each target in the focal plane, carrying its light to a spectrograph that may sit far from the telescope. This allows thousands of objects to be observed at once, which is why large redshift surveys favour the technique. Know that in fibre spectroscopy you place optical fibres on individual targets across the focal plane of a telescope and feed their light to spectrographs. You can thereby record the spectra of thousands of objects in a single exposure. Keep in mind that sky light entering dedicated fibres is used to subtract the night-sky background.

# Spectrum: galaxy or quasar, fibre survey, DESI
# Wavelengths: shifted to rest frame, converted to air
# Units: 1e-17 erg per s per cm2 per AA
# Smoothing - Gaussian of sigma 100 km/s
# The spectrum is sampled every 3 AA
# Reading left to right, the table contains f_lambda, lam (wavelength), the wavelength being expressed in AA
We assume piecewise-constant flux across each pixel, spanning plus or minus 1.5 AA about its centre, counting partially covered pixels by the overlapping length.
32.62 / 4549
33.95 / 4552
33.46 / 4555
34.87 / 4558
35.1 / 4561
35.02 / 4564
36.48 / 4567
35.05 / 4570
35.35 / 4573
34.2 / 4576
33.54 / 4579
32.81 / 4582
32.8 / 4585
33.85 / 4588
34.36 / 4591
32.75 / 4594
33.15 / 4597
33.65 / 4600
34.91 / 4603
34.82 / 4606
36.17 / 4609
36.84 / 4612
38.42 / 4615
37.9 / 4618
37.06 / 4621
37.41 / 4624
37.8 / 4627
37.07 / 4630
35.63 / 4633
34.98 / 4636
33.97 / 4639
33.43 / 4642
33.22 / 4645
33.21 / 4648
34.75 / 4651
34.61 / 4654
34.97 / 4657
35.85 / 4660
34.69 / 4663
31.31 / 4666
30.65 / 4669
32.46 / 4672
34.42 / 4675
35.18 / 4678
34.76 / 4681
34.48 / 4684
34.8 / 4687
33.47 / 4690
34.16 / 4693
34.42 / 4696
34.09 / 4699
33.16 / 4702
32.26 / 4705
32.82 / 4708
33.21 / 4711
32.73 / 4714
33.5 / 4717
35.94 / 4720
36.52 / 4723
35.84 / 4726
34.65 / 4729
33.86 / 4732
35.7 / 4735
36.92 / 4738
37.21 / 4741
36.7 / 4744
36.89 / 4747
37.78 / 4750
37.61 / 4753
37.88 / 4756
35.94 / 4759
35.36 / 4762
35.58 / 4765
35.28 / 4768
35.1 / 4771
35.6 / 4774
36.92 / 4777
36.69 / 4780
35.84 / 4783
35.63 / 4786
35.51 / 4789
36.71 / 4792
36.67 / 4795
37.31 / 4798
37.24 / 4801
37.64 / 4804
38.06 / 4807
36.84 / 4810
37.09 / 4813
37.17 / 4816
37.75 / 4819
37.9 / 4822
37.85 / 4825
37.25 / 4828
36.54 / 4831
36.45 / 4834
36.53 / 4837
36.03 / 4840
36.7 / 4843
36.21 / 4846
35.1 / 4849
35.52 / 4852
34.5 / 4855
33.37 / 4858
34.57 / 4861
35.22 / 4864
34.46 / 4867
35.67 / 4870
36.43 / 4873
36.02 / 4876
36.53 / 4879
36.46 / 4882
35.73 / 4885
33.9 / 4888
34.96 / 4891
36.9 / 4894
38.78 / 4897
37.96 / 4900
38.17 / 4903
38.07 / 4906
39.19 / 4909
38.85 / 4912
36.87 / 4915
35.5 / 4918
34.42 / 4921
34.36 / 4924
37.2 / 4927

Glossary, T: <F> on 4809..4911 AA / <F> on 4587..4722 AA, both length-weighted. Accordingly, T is 1.05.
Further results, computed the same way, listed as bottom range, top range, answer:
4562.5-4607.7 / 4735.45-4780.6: 1.07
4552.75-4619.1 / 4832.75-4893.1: 1.02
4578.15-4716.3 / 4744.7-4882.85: 1.06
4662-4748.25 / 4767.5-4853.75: 1.07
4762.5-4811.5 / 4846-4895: 0.97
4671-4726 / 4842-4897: 1.04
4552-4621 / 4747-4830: 1.06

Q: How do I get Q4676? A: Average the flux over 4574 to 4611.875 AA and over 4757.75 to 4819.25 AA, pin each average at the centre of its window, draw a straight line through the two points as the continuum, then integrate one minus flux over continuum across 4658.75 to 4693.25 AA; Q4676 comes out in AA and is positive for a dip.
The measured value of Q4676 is 1.22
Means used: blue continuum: 34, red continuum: 36.4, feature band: 33.8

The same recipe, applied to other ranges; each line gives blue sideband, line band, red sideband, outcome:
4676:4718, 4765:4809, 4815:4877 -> -1.6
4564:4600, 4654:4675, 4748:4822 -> 1.0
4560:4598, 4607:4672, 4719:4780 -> -0.5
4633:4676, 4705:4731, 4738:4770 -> 1.0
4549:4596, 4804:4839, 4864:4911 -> -1.1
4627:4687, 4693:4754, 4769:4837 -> 0.7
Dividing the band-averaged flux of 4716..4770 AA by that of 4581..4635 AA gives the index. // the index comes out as 1.02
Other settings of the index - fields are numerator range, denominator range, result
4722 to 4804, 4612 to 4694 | 1.04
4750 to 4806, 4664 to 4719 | 1.09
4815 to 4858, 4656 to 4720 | 1.08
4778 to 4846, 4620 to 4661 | 1.05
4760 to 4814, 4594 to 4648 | 1.02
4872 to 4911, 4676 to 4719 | 1.09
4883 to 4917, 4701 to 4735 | 1.09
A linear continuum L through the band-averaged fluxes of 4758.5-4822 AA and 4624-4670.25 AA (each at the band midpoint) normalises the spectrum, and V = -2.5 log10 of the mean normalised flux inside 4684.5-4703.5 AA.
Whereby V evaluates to 0.04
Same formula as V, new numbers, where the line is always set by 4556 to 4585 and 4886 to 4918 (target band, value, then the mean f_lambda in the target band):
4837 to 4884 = 0.04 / 35.6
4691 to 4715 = 0.07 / 33.4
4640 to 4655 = 0.04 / 33.8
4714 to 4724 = 0.03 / 34.9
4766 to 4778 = 0.02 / 35.7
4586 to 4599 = 0.04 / 33.5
